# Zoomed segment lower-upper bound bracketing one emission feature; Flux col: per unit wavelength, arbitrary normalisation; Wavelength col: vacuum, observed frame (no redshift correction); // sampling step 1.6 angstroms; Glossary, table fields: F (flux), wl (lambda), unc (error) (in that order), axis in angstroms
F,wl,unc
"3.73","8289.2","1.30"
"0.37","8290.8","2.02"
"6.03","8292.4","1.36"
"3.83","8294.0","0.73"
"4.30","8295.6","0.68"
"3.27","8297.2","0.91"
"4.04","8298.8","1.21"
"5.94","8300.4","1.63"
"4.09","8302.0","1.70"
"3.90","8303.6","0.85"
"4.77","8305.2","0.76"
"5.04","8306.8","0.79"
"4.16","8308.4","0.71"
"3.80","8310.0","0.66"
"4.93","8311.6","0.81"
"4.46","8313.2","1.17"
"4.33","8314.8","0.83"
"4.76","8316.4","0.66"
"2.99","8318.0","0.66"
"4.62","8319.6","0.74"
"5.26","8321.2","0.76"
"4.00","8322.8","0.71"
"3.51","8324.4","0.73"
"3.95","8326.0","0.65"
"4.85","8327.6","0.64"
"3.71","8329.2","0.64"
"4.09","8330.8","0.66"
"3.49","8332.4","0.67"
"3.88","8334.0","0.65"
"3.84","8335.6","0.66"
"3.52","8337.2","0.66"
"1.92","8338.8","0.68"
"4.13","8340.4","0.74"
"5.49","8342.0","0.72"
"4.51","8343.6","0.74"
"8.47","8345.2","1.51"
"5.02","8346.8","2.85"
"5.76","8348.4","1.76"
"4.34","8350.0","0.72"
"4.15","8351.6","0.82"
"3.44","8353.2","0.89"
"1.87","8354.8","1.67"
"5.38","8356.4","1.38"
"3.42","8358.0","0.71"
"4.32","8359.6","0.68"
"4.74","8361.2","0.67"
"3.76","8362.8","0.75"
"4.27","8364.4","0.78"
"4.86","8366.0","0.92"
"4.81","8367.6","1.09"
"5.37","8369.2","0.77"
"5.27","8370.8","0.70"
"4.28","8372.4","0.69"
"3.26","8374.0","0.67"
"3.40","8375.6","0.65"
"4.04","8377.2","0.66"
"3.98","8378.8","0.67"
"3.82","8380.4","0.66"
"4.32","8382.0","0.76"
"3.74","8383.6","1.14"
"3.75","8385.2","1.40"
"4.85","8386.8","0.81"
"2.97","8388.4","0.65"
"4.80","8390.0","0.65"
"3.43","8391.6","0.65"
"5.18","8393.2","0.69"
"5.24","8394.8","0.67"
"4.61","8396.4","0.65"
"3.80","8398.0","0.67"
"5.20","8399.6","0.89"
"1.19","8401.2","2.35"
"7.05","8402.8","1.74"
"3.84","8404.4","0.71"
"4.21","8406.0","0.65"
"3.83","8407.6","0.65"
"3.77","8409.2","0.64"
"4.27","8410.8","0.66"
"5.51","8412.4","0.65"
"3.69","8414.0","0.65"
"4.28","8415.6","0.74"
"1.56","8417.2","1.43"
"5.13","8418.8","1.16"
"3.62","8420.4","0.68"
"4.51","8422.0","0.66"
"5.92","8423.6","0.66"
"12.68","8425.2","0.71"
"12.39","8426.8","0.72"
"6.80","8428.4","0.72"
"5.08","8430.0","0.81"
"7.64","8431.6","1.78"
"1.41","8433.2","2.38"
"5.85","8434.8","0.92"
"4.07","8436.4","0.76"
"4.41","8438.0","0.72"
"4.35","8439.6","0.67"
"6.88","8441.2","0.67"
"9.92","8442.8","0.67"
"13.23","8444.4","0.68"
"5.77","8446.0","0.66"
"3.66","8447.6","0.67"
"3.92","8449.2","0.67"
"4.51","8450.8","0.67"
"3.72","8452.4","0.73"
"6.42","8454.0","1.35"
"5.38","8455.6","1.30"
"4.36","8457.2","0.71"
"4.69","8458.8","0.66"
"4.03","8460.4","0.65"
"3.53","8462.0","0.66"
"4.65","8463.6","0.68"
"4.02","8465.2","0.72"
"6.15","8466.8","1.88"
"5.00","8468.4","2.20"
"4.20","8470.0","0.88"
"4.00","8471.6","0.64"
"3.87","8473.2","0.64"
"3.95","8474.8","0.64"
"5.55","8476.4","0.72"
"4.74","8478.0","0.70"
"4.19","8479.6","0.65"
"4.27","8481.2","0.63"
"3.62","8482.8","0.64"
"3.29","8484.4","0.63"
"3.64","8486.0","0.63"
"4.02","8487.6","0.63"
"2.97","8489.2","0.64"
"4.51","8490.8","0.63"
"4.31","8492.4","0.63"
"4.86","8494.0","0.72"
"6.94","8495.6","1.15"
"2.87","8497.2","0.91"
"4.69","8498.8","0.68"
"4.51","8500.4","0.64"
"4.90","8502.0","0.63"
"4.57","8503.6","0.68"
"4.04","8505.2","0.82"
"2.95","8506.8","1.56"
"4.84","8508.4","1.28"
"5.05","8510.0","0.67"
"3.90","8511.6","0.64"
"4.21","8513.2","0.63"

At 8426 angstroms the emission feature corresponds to [S II] 6716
